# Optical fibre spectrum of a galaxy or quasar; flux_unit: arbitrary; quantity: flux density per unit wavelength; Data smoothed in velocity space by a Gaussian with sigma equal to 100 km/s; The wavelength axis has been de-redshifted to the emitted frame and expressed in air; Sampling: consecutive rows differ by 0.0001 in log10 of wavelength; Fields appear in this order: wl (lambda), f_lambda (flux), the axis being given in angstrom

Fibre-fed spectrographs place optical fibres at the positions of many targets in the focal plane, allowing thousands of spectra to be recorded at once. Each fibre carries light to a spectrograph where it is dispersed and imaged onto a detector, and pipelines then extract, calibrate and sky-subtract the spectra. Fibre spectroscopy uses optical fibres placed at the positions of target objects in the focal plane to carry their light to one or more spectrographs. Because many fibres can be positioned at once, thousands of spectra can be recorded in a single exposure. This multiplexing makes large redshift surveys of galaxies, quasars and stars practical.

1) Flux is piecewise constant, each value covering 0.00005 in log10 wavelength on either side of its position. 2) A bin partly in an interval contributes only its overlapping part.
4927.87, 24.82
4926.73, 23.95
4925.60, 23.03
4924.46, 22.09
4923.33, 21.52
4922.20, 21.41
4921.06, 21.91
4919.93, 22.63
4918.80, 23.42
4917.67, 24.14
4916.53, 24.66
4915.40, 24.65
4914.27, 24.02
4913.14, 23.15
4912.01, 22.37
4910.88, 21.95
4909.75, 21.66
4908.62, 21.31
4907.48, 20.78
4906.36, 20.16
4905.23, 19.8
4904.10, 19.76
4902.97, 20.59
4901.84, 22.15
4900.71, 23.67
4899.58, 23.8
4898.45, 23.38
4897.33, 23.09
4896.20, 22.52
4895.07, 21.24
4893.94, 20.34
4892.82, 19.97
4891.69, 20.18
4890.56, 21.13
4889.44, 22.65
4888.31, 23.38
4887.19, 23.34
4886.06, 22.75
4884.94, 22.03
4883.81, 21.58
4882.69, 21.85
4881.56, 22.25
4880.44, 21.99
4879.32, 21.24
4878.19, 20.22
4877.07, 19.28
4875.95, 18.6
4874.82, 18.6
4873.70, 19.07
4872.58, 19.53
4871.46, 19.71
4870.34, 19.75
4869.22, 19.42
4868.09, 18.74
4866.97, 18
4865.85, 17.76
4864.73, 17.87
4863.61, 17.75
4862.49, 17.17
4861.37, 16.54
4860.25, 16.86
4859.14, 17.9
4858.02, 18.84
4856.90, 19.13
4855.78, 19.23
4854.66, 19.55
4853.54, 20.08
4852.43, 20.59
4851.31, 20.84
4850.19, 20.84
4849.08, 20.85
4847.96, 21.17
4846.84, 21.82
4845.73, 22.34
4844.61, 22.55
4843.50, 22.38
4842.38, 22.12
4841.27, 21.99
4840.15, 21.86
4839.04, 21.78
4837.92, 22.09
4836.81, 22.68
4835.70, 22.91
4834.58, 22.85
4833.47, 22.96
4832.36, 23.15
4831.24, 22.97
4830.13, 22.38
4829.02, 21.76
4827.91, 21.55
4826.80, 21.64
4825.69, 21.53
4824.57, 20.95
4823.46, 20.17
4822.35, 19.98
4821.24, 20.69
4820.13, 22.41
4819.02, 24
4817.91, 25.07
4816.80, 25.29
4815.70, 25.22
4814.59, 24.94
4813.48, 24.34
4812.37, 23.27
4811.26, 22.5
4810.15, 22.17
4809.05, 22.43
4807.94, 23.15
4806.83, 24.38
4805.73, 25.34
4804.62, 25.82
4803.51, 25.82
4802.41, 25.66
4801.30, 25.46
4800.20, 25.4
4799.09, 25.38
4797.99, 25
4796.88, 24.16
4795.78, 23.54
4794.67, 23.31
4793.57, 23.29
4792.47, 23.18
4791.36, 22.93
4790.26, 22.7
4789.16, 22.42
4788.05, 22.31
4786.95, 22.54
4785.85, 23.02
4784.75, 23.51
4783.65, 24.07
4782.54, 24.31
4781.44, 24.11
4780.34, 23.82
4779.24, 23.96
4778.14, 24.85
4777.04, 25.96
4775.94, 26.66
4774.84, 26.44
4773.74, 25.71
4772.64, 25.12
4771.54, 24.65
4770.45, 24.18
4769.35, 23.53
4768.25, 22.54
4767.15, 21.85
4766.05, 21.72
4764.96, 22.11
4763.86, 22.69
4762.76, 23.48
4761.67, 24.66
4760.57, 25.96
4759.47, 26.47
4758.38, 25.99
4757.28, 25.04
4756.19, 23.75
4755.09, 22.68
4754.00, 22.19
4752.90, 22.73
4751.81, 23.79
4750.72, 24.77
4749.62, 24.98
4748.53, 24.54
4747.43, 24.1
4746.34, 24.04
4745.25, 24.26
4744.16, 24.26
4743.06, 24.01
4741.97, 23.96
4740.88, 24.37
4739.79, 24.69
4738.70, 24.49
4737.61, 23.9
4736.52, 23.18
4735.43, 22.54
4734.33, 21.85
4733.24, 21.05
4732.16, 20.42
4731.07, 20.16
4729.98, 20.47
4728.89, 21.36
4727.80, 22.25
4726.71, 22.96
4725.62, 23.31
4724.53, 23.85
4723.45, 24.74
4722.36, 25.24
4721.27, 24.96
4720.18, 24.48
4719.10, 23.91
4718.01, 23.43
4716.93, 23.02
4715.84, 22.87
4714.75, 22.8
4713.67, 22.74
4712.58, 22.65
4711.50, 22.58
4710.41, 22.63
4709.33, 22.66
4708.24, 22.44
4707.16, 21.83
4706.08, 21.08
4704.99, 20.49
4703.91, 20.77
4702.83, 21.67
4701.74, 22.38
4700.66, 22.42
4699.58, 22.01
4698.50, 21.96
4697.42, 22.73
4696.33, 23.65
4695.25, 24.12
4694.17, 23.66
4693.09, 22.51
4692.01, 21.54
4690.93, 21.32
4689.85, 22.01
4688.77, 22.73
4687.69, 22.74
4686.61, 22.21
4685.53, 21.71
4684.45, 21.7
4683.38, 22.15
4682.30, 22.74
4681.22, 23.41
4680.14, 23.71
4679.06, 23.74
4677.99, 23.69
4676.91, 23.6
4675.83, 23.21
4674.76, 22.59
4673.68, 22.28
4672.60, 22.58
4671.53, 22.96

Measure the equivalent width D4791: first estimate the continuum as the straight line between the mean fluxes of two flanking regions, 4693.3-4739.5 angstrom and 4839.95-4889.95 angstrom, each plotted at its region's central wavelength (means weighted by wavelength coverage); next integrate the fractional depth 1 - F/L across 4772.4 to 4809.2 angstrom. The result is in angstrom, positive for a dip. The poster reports -4.9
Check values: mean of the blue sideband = 22.7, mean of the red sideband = 20.3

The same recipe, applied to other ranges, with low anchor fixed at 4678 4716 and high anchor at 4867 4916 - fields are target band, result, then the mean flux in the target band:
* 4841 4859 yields 0.62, 20.8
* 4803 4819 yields -1.82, 24.3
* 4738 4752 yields -1.38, 24.3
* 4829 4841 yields -0.49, 22.5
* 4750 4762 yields -1.24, 24.4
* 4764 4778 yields -1.39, 24.2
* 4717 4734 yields -0.43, 22.8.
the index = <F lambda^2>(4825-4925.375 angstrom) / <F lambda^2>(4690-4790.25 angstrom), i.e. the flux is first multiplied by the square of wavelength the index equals 0.96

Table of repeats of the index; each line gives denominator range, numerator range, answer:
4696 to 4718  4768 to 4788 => 1.13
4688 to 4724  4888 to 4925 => 1.06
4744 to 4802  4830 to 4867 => 0.88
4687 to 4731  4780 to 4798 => 1.07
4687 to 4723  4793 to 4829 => 1.09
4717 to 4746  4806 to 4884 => 0.95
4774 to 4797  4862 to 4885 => 0.85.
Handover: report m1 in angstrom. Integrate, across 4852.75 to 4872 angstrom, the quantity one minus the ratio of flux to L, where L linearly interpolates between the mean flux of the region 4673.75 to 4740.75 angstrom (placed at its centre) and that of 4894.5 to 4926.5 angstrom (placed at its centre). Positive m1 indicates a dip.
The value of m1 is 3.4 angstrom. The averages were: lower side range 22.7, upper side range 22.3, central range 18.5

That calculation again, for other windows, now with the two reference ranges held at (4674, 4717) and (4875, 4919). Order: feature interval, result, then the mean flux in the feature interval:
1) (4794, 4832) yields -2.3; 23.5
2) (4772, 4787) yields -1.6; 24.6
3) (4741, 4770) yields -2.0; 23.9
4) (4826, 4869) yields 2.8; 20.6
